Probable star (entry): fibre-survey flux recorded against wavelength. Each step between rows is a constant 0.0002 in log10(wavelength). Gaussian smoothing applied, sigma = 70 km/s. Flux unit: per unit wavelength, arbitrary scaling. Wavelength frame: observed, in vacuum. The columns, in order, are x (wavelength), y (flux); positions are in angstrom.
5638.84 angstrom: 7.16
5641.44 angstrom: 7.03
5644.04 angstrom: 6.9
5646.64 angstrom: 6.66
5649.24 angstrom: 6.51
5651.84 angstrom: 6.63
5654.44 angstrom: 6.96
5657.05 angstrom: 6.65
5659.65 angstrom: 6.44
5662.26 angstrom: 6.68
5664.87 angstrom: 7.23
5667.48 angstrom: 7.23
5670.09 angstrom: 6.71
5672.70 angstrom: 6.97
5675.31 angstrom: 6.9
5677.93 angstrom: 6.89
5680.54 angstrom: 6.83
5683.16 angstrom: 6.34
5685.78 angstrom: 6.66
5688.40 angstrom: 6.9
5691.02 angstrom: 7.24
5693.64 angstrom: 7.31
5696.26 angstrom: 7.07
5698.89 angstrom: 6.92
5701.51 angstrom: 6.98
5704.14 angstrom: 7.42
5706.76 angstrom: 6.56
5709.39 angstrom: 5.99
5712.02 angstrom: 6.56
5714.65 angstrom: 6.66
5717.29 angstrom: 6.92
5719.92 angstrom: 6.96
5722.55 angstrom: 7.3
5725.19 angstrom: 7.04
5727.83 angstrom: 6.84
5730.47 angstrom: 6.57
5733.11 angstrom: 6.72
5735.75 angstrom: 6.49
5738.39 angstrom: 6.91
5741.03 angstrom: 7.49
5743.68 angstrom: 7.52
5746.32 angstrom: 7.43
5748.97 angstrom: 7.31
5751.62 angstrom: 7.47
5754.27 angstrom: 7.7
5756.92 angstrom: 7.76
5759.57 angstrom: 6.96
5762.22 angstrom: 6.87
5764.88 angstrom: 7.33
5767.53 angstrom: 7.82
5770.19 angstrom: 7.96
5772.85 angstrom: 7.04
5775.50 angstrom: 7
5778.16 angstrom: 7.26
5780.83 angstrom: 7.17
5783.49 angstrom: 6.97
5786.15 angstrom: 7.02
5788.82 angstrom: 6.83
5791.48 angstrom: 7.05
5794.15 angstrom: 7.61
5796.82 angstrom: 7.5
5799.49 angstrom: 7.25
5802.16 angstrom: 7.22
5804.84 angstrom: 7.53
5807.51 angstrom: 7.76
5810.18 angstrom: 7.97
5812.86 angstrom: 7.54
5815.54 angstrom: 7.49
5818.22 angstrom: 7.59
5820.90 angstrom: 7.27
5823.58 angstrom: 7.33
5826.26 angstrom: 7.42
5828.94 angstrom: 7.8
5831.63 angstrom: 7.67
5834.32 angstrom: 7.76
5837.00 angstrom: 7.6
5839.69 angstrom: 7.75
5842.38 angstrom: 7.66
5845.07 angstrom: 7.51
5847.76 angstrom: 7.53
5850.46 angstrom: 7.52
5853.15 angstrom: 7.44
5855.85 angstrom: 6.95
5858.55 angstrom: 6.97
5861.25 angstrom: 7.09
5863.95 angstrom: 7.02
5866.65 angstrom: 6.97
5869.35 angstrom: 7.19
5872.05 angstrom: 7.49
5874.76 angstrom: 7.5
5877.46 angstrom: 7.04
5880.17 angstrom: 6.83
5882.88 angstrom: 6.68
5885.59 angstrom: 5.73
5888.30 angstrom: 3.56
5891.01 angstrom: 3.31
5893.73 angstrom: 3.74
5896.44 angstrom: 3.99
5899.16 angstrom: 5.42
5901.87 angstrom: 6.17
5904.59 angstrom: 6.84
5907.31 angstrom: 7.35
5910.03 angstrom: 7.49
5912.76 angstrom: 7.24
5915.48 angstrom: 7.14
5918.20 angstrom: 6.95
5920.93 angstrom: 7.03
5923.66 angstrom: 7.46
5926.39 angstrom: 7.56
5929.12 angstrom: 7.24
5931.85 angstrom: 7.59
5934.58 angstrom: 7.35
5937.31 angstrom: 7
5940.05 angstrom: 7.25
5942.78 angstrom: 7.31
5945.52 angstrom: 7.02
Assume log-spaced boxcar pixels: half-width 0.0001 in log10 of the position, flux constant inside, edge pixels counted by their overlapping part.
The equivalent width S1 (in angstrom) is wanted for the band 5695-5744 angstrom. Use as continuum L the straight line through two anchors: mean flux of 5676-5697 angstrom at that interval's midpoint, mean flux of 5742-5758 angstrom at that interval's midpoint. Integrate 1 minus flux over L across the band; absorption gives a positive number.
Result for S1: 2.3 angstrom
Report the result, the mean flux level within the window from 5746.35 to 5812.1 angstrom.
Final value 7.35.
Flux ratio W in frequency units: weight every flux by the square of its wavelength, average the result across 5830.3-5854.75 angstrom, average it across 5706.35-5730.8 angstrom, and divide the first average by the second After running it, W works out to 1.2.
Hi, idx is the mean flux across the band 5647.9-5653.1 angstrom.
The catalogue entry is 6.57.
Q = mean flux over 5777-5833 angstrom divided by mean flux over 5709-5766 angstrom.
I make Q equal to 1.05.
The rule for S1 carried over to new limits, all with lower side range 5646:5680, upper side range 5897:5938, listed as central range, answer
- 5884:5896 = 4.90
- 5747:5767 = -1.41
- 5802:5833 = -2.86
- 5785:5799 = -0.61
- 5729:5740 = 0.27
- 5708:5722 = 0.39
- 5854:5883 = -0.53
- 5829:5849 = -2.05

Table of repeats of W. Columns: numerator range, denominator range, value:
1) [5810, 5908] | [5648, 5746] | 1.05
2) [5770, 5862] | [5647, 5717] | 1.14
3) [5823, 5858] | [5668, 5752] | 1.14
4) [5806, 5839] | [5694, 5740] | 1.15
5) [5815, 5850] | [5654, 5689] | 1.18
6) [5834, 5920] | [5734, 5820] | 0.94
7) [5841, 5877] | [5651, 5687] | 1.15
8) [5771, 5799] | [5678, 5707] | 1.07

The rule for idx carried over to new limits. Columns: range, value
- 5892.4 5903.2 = 4.83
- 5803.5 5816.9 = 7.66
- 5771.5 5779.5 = 7.1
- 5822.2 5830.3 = 7.52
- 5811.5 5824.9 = 7.44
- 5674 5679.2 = 6.89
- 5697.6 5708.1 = 6.97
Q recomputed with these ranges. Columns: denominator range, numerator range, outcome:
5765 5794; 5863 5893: 0.86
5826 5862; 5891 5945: 0.89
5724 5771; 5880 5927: 0.84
